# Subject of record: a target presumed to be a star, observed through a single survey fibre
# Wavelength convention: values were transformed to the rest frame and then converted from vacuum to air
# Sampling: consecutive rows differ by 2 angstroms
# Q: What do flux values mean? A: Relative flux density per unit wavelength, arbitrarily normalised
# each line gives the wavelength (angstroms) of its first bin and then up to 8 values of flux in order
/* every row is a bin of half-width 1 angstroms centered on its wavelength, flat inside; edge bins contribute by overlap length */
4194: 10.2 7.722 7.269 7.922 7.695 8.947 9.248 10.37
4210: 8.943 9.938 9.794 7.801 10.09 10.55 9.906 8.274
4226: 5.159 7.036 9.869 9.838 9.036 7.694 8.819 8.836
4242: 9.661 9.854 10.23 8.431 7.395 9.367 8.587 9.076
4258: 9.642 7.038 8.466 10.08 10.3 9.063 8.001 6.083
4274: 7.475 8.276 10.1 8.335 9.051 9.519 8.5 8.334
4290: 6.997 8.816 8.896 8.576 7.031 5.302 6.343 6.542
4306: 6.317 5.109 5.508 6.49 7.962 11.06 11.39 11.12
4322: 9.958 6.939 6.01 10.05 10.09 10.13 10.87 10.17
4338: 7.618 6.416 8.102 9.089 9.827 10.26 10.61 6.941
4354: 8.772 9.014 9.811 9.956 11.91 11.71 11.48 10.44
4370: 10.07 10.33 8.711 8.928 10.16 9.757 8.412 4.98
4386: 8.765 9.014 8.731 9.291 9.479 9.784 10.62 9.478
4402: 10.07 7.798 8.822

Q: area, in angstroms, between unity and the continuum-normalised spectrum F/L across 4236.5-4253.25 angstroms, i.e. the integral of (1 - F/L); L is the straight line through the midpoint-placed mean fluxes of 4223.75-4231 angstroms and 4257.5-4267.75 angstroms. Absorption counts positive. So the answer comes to -1.51 angstroms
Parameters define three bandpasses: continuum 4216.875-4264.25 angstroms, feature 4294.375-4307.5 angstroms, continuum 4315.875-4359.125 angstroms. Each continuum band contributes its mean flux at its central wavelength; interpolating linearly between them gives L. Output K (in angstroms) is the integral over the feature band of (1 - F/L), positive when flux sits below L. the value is 3.4 angstroms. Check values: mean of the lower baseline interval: 8.85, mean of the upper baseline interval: 9.25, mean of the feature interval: 6.73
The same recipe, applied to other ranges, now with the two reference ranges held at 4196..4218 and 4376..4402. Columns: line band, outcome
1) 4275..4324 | 4.49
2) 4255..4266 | -0.13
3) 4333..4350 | -0.25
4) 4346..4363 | -1.22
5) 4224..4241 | 1.07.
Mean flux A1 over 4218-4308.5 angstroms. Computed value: 8.39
